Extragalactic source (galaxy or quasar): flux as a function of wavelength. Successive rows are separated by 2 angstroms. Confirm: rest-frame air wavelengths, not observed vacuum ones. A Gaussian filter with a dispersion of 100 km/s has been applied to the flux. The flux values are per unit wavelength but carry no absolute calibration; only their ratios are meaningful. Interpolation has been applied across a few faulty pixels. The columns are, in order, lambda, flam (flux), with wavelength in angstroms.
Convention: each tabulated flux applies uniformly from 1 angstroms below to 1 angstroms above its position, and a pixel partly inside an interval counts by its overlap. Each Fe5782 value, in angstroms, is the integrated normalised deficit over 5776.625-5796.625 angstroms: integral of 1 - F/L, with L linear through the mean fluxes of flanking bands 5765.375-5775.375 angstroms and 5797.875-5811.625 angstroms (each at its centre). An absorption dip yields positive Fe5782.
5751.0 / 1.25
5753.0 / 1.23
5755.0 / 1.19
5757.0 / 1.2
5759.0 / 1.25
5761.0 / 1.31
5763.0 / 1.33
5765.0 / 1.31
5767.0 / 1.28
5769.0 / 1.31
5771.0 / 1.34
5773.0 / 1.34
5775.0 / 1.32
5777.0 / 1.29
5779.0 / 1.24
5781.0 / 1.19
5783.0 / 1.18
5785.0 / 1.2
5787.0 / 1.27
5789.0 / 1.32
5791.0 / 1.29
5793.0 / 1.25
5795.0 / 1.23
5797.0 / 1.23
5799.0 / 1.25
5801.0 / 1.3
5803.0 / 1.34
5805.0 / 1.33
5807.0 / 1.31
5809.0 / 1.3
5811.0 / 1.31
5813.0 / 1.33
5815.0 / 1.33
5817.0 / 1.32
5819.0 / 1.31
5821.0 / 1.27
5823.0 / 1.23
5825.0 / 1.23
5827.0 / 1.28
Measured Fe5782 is 1.0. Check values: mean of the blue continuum 1.32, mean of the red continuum 1.3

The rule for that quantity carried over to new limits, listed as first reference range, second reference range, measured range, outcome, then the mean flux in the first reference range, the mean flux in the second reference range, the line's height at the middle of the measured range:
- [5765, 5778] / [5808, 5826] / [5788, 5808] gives 0.2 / 1.31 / 1.29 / 1.3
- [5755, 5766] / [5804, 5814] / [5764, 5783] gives 0.0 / 1.27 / 1.32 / 1.28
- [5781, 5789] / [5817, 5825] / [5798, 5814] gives -0.7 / 1.23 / 1.27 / 1.25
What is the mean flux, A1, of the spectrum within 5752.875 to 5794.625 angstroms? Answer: 1.27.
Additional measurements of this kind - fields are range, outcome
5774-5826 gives 1.28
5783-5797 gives 1.25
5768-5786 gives 1.27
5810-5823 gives 1.31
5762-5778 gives 1.31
